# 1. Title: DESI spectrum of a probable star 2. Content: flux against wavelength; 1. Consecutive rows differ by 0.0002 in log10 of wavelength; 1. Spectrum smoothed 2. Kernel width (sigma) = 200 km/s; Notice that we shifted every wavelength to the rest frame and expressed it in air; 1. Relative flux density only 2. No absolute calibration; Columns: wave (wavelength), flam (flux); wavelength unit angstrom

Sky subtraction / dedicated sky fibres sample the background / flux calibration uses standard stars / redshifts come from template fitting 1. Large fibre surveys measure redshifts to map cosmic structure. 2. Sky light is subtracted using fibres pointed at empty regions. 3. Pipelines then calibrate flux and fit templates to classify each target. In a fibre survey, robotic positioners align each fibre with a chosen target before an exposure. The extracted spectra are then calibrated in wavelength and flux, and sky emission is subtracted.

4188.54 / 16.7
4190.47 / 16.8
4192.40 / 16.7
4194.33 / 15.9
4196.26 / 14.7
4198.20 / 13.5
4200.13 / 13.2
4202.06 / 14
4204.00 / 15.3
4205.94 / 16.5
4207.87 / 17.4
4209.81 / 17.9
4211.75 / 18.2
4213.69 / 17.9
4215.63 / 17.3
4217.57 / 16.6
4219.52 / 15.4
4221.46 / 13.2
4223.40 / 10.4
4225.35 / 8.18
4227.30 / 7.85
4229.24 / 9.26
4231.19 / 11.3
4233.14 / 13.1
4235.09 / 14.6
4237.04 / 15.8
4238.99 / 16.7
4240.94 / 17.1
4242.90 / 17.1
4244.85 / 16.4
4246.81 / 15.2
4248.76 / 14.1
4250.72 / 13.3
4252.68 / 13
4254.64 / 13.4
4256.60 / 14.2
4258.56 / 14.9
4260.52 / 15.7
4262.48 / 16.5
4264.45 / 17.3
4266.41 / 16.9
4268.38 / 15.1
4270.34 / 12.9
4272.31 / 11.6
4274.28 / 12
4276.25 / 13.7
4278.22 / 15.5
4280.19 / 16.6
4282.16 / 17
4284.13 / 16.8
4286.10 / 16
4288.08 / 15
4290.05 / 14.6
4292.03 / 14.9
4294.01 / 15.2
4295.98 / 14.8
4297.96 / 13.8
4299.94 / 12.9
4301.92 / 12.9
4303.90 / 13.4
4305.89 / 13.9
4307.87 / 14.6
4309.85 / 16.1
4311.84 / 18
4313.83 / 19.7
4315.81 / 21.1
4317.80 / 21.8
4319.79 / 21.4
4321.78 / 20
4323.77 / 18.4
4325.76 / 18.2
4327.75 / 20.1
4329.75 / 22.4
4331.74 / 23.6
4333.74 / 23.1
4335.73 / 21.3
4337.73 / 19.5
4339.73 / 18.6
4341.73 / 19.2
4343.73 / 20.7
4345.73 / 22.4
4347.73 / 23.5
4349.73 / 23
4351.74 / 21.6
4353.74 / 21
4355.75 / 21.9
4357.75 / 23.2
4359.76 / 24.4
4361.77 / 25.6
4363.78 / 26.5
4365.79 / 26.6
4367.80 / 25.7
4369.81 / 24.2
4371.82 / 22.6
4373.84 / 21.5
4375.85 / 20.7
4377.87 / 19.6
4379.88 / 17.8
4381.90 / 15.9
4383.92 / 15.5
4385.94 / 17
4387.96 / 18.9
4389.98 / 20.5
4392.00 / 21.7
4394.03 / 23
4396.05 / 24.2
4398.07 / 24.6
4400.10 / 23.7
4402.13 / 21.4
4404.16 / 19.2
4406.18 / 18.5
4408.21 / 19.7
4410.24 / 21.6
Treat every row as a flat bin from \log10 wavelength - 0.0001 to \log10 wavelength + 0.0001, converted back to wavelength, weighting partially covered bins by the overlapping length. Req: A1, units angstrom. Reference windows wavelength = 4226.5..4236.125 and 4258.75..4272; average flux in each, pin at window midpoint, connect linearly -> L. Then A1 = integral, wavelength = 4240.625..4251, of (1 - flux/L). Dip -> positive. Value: -2.0 angstrom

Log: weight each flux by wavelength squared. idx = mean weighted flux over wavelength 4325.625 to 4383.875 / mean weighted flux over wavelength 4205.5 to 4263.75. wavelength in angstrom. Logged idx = 1.6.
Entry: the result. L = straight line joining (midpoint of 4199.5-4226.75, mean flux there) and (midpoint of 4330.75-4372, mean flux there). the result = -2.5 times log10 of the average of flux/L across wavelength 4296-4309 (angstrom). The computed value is 0.41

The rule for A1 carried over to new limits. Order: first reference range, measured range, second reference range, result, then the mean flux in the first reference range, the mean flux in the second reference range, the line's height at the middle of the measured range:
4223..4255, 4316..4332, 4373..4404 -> -3.01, 13.4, 20.4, 17.4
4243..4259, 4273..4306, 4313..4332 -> 5.68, 14.4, 20.6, 17.7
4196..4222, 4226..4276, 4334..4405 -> 9.25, 15.9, 21.6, 17.4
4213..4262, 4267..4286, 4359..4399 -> 1.80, 14.1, 21.8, 16.2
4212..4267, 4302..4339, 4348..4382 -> 1.30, 14.4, 22.7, 19.7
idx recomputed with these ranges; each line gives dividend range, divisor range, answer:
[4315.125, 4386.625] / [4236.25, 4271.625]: 1.47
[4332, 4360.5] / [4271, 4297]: 1.50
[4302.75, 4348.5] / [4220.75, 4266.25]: 1.46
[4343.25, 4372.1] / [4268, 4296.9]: 1.65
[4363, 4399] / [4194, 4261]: 1.59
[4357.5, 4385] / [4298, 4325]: 1.32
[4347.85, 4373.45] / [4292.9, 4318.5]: 1.53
